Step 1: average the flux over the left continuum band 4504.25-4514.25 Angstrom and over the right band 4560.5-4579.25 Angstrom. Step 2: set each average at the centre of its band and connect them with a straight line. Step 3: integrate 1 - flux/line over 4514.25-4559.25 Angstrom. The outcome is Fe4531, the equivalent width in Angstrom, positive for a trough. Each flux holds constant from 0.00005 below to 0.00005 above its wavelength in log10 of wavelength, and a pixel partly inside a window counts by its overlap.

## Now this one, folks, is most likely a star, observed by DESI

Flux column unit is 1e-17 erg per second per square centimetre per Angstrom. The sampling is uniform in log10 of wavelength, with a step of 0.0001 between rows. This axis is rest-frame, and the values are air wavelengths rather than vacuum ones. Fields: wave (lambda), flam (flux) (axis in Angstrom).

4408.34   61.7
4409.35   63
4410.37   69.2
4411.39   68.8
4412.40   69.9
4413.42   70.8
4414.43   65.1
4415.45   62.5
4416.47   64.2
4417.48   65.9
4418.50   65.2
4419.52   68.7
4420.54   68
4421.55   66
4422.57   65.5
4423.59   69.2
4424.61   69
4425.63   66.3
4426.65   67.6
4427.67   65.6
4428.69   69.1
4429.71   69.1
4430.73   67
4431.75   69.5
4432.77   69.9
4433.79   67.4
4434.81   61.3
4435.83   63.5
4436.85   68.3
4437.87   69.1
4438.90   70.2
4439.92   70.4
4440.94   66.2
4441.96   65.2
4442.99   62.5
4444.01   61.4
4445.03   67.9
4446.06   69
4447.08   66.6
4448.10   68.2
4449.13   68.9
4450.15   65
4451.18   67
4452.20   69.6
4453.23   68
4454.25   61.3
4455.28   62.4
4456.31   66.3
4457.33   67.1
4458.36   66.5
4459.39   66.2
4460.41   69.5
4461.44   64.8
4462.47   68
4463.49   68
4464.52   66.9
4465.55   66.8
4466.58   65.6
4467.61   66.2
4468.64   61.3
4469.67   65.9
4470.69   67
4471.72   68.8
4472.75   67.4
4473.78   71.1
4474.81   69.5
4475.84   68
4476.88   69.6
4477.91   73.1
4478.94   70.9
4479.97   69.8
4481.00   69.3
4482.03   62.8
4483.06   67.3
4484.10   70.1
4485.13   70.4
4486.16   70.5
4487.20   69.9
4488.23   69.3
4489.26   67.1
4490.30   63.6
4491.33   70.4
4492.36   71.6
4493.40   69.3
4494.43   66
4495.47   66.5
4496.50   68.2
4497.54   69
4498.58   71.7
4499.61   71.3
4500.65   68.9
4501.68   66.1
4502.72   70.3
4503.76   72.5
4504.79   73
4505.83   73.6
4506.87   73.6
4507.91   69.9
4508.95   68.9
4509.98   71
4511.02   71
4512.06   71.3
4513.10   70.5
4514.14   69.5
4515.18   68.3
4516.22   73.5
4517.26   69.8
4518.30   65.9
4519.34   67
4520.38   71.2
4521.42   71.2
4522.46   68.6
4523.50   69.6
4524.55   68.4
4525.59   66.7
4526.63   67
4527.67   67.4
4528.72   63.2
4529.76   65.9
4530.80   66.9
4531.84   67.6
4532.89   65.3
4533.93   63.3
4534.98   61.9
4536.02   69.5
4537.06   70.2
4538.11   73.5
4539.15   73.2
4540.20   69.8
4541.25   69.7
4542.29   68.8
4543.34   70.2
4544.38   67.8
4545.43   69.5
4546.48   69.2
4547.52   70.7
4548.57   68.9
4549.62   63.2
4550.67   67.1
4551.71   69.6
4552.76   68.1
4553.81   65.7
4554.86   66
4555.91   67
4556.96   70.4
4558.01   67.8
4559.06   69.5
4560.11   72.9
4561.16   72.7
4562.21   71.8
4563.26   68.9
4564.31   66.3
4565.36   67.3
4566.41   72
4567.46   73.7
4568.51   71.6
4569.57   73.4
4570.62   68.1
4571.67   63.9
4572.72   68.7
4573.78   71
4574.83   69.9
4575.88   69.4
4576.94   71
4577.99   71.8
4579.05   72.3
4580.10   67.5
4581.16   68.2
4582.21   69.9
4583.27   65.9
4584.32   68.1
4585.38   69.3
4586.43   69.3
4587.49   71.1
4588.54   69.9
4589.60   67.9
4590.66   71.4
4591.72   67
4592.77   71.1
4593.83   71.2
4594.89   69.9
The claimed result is 1.6 Angstrom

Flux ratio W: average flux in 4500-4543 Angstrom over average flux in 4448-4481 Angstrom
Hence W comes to 1.03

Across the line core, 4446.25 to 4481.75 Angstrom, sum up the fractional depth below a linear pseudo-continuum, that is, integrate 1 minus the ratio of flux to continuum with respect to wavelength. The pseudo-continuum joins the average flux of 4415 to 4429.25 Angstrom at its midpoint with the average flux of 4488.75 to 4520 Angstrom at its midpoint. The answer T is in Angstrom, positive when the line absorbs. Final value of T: 0.43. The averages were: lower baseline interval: 66.6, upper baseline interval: 69.6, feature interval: 67.4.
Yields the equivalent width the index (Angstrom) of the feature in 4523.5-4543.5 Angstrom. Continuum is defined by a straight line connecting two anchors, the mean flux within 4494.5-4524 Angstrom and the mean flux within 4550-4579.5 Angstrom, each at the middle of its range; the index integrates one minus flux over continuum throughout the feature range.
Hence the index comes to 0.6 Angstrom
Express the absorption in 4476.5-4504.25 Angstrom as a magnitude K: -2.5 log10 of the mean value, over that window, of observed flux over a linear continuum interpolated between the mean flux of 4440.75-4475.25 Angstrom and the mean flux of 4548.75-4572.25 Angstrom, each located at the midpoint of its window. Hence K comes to -0.03 mag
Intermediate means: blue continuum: 66.5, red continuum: 69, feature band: 69.1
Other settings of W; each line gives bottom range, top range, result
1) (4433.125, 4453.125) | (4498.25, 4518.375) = 1.06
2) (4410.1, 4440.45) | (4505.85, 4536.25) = 1.02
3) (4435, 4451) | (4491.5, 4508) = 1.05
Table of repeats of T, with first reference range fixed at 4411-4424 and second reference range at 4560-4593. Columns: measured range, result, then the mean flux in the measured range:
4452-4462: 0.2 Angstrom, 66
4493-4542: -0.3 Angstrom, 69.1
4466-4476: 0.1 Angstrom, 67.1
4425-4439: 0.0 Angstrom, 67.3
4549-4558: 0.3 Angstrom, 67.2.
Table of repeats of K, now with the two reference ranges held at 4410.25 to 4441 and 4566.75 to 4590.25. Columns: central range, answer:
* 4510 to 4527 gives -0.01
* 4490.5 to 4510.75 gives -0.02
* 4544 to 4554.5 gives 0.02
